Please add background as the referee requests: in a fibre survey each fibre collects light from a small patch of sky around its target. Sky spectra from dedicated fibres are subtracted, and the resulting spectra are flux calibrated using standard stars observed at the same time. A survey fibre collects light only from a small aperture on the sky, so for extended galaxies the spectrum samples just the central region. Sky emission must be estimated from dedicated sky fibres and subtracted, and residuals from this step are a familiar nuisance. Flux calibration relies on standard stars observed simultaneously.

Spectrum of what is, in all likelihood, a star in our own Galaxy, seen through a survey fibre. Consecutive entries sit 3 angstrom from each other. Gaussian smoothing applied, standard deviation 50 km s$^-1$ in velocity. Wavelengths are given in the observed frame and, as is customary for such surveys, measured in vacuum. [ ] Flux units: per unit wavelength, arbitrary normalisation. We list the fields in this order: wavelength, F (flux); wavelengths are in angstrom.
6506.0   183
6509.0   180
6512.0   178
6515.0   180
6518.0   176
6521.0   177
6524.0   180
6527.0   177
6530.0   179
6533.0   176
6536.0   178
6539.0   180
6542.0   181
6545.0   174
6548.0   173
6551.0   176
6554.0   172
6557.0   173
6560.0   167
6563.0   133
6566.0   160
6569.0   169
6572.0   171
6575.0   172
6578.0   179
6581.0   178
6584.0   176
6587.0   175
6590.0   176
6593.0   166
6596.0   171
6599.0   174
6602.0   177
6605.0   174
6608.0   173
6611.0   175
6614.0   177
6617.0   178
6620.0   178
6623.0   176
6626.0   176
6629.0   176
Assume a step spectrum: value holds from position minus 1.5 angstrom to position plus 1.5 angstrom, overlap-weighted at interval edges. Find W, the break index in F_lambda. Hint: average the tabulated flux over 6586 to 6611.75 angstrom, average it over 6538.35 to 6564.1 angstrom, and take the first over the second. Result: 1.0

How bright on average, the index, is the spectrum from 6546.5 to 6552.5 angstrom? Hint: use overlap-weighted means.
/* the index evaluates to 174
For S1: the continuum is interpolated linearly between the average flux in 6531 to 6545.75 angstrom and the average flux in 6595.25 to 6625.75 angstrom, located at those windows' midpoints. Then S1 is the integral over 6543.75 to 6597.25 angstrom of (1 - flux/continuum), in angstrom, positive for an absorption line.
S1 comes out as 2.07 angstrom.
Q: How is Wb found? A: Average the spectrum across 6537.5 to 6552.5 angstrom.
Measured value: 177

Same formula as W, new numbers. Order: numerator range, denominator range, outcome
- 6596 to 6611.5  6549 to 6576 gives 1.05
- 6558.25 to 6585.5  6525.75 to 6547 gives 0.94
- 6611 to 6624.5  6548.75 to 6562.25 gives 1.04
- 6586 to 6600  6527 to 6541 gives 0.97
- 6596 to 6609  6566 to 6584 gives 1.01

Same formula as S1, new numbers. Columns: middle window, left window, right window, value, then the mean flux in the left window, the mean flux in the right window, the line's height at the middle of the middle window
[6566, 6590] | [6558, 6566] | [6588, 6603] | -1.6 angstrom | 153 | 173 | 163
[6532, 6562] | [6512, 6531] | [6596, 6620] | 0.5 angstrom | 178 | 175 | 177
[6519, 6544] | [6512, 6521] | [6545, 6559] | -0.3 angstrom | 178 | 173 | 176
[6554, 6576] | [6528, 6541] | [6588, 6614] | 1.5 angstrom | 178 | 174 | 176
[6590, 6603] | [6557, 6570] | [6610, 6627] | -0.2 angstrom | 159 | 177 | 169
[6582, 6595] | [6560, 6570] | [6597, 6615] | -0.5 angstrom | 155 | 175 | 166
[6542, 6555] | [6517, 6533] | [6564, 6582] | 0.0 angstrom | 178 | 170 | 174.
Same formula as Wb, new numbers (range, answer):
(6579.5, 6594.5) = 174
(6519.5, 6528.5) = 178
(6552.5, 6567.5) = 161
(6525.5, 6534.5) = 177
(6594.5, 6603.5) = 174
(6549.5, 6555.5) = 174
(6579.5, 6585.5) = 177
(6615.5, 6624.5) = 177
